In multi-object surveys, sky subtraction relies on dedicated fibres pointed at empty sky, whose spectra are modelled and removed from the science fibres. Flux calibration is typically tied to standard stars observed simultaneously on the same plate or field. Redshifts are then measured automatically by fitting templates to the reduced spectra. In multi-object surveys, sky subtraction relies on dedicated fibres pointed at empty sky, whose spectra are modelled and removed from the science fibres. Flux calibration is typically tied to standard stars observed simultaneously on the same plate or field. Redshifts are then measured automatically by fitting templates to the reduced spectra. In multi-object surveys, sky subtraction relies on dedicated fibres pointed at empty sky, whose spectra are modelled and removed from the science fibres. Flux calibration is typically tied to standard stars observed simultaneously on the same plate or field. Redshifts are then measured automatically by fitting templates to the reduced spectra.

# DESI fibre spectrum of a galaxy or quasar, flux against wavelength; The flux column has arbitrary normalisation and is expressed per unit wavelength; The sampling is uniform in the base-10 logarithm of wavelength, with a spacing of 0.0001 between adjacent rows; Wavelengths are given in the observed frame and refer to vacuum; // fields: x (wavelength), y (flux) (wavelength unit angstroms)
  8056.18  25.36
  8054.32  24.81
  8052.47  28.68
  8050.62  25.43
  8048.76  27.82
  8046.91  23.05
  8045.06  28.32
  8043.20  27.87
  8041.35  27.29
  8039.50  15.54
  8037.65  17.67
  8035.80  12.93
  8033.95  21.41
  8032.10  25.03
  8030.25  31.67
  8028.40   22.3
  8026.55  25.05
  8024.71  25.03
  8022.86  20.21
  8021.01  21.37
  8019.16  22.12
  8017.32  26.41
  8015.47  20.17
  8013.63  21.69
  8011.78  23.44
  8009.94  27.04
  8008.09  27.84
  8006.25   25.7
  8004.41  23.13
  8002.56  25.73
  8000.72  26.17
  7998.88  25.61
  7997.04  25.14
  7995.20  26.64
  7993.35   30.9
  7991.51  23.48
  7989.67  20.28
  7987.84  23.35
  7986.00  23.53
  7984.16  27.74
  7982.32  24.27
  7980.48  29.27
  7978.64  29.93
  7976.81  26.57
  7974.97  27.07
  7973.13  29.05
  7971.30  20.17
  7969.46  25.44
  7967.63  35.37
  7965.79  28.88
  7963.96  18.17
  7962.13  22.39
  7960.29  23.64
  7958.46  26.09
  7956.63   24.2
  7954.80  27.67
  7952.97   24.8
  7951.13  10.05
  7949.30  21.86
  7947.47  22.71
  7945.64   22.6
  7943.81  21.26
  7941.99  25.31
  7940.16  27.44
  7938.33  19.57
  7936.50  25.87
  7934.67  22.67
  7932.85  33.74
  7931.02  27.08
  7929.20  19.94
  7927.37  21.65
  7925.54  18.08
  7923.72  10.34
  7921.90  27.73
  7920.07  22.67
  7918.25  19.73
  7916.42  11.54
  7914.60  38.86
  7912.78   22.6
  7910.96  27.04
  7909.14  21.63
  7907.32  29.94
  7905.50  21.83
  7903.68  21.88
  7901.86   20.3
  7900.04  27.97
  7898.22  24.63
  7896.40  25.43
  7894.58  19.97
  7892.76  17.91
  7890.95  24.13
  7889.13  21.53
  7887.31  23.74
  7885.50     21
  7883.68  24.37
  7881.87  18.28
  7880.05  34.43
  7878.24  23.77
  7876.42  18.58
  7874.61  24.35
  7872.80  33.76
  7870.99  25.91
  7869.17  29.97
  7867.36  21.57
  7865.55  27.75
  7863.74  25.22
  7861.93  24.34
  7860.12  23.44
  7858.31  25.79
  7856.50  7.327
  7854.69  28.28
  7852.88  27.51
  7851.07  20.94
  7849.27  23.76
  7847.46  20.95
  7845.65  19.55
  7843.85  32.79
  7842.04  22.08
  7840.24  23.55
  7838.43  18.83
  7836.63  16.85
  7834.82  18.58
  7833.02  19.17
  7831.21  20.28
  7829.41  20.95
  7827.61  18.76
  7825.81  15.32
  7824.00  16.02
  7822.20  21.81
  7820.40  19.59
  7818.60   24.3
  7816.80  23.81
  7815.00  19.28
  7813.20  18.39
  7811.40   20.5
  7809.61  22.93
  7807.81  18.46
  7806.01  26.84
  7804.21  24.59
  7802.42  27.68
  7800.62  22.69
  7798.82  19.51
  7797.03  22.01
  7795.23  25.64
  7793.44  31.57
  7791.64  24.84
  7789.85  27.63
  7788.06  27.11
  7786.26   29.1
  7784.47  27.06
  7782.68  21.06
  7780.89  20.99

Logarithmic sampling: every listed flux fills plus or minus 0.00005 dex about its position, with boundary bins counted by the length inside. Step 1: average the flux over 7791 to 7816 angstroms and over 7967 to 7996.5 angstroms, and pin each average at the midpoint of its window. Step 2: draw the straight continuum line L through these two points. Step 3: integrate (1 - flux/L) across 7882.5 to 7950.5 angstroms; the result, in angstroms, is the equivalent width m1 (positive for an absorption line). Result 5.7 angstroms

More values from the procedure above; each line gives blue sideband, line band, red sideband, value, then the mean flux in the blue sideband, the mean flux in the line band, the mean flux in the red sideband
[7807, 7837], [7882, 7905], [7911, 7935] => -0.55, 19.8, 22.6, 23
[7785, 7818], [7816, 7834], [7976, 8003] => 3.20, 24.1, 20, 25.9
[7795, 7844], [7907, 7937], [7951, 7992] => 0.54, 21.2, 23.4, 25.1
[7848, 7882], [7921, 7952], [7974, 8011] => 3.80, 24.6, 22.3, 26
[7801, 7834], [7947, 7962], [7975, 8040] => 0.47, 21.1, 22.6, 24.2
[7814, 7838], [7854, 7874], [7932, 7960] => -3.74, 19.6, 24.8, 23.7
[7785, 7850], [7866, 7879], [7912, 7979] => -1.42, 22.4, 25.5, 23.8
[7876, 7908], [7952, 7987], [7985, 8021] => -2.58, 23.3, 26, 24.6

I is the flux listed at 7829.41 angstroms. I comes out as 20.95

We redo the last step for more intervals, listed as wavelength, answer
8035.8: 12.93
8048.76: 27.82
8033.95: 21.41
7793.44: 31.57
